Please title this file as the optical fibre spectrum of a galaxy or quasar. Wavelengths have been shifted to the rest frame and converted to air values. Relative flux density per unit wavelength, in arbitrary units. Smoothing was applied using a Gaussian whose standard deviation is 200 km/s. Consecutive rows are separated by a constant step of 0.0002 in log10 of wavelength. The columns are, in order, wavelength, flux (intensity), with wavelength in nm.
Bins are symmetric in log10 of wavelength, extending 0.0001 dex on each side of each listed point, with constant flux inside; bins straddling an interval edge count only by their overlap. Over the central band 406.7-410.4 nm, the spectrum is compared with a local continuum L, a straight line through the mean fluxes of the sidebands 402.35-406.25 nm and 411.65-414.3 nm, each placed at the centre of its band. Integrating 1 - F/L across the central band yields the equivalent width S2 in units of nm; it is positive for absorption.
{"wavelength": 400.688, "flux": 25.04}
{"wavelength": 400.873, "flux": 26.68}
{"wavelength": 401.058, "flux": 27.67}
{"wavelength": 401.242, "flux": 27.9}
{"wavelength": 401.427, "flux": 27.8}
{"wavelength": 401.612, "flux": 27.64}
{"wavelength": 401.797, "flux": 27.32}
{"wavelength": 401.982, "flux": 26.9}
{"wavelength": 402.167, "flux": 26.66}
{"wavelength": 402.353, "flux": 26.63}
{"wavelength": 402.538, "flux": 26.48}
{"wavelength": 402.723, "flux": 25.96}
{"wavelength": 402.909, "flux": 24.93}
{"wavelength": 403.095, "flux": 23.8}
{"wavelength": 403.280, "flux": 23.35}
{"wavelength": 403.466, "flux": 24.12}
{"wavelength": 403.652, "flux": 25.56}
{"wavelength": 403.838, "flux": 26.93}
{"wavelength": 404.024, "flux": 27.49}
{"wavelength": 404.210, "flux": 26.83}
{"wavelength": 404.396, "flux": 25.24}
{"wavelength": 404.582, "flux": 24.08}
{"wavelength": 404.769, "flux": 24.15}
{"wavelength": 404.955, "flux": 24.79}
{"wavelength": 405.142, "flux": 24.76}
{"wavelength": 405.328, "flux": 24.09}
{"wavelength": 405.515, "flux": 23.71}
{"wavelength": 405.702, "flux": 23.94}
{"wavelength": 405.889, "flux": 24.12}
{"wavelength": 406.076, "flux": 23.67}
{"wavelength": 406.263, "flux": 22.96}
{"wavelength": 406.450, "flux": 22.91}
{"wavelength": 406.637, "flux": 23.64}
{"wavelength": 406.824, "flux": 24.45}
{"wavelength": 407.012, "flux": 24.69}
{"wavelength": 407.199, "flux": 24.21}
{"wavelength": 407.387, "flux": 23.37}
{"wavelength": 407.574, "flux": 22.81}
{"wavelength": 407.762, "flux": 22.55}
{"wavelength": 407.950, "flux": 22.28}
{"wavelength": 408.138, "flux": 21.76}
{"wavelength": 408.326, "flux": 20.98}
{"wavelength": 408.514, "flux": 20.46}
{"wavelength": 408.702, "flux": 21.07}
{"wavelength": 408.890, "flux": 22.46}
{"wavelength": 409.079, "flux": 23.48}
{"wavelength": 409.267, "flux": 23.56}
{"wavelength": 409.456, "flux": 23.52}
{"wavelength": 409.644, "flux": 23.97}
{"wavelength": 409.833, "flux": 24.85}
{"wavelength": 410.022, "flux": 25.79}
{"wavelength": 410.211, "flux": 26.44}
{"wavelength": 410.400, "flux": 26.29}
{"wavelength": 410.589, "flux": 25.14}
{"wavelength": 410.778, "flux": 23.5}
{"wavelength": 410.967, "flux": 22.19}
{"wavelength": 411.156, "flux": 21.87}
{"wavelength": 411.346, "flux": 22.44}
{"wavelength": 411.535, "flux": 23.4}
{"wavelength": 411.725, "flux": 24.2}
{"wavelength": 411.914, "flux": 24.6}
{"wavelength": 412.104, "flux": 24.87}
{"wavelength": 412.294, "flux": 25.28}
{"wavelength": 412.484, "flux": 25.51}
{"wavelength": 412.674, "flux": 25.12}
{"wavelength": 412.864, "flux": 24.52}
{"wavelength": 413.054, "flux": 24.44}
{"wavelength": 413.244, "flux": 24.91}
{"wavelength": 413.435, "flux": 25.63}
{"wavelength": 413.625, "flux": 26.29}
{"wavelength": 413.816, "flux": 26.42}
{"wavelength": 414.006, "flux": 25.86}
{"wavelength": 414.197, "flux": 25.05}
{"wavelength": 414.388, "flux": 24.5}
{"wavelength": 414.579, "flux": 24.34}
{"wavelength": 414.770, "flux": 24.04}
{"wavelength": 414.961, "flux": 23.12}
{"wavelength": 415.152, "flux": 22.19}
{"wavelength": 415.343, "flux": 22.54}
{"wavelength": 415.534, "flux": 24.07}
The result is 0.25 nm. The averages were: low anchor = 24.9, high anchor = 25.2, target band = 23.4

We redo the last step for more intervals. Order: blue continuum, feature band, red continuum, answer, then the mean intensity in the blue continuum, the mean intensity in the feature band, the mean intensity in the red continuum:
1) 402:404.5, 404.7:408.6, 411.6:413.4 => 0.31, 25.7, 23.3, 24.8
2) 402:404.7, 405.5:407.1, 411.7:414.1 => 0.11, 25.6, 23.8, 25.2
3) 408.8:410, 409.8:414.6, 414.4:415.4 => -0.24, 23.8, 24.8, 23.4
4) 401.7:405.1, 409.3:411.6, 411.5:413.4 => 0.08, 25.6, 24.1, 24.7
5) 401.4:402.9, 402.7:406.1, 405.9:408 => 0.05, 26.8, 24.8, 23.5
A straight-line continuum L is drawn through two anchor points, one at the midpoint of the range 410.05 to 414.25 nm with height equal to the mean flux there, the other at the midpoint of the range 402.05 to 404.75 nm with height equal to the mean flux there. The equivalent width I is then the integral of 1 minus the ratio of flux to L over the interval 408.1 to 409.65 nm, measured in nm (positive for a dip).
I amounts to 0.17 nm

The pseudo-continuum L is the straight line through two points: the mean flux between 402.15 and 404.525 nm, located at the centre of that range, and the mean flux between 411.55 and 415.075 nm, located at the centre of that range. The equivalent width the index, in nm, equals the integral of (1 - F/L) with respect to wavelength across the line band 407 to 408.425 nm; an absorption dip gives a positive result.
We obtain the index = 0.15 nm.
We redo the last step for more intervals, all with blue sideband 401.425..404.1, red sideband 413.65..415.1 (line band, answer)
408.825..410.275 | 0.059 nm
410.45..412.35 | 0.099 nm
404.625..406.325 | 0.112 nm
